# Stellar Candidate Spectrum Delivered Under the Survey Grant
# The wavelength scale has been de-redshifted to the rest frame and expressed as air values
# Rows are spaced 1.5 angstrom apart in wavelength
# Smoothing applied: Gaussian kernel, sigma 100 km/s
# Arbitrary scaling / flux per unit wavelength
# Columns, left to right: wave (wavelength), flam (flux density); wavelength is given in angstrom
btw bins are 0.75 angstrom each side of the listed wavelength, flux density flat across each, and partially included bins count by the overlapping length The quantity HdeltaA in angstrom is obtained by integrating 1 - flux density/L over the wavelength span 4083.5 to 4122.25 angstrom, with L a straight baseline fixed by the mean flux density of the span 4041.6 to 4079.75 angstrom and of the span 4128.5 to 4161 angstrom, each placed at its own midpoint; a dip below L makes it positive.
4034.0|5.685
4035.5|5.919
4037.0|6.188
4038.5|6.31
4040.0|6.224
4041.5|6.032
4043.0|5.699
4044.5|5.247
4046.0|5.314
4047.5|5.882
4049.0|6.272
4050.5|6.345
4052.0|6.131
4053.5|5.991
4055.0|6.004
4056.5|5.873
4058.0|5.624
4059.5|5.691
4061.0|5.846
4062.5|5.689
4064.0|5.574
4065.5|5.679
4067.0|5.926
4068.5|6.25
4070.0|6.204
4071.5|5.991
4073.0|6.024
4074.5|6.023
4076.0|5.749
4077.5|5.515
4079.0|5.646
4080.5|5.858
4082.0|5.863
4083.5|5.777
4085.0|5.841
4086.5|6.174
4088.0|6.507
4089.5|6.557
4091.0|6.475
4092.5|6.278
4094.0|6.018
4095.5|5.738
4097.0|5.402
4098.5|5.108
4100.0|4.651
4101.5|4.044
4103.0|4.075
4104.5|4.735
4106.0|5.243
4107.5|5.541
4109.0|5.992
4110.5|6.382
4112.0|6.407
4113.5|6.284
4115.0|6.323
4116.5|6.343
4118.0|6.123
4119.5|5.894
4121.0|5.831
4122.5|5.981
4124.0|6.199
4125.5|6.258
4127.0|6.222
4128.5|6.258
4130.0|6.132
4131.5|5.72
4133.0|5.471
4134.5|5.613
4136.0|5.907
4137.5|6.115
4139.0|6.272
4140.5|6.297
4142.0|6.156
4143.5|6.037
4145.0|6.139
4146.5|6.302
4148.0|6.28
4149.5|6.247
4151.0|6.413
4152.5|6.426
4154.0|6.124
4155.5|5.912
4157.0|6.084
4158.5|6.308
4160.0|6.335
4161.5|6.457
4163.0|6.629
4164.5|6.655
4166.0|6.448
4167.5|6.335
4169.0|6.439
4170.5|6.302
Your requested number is 1.43 angstrom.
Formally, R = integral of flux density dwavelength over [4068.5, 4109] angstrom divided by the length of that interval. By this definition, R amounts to 5.67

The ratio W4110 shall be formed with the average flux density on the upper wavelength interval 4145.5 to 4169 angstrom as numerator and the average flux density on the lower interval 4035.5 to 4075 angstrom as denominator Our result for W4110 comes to 1.07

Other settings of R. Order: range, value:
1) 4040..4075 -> 5.89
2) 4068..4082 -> 5.91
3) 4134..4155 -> 6.17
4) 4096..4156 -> 5.87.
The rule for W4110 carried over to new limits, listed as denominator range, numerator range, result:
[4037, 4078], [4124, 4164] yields 1.04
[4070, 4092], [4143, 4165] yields 1.05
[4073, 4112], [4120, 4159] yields 1.08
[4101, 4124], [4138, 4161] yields 1.09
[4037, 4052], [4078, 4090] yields 1.01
